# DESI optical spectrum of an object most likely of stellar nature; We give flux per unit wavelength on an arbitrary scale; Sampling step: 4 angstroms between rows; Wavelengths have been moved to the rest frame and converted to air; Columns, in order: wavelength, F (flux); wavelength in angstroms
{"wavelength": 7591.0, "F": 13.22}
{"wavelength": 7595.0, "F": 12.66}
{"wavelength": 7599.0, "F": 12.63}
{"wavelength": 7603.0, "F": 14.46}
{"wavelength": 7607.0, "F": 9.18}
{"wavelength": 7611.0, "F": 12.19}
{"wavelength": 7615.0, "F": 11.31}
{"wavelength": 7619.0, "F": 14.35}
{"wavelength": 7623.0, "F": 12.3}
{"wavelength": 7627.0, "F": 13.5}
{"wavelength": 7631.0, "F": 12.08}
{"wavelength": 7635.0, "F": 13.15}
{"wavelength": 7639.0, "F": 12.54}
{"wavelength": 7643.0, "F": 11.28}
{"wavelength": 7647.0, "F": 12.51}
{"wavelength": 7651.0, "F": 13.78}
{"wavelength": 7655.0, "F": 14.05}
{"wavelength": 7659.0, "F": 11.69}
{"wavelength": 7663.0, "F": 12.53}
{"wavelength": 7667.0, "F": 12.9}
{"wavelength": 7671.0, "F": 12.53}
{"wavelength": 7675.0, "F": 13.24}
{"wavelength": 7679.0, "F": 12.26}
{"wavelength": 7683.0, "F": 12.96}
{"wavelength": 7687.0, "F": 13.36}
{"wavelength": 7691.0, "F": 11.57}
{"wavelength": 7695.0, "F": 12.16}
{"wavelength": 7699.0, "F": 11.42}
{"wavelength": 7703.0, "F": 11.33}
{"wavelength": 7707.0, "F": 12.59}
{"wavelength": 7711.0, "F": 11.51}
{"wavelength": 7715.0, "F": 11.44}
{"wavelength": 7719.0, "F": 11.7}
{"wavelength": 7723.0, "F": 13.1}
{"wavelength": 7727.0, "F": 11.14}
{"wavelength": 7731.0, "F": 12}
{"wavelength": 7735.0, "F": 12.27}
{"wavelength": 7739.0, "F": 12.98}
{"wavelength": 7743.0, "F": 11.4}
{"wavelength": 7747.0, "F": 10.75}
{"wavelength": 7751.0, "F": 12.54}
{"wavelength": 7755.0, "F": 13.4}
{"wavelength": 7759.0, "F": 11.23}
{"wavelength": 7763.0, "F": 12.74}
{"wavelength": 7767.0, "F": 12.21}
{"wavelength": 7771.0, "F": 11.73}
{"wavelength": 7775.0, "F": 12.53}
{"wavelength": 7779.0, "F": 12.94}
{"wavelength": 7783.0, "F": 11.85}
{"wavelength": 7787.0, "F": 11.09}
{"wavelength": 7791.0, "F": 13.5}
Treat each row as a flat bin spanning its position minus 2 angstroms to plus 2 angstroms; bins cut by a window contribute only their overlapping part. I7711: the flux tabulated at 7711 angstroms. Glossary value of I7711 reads 11.51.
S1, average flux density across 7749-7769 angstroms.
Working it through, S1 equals 12.4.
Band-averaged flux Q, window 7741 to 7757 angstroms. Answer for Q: 12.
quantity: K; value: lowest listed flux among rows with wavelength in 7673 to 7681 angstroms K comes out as 12.26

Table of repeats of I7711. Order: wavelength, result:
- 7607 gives 9.18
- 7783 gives 11.85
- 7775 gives 12.53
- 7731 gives 12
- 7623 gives 12.3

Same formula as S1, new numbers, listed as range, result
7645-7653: 13.1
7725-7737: 11.8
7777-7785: 12.4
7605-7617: 10.9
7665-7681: 12.7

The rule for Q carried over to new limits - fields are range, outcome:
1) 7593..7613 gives 12.2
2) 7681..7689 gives 13.2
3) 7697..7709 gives 11.8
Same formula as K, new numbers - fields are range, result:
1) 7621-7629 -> 12.3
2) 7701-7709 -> 11.33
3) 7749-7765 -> 11.23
